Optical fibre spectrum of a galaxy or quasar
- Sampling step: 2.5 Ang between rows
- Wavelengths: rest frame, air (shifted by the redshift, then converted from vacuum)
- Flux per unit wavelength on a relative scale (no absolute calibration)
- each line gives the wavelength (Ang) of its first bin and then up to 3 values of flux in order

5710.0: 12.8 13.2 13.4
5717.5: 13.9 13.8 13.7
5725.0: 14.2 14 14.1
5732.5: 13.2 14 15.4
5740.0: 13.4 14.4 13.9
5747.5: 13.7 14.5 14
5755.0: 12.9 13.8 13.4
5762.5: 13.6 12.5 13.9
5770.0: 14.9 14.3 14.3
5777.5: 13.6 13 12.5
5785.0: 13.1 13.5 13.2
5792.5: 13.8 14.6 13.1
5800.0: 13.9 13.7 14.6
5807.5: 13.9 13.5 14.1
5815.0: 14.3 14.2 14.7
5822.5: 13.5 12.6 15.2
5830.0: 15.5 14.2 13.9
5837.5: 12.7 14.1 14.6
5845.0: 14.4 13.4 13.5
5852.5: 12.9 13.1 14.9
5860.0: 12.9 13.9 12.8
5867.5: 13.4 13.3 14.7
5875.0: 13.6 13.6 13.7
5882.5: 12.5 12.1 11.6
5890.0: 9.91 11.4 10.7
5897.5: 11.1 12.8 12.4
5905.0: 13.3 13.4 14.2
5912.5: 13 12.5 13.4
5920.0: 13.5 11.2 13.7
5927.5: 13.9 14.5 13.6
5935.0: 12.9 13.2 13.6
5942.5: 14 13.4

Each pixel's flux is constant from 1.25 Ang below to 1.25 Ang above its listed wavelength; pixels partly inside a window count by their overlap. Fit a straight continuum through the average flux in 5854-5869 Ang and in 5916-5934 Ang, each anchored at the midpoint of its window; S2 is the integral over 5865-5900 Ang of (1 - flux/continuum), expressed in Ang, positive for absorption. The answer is 2.6 Ang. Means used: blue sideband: 13.5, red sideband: 13.4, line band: 12.5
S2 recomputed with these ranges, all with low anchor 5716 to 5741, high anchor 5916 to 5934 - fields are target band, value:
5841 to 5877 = -0.2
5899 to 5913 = 0.2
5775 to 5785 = 0.4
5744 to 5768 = 0.5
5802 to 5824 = -0.5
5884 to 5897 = 2.3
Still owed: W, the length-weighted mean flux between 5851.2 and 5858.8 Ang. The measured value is 13.6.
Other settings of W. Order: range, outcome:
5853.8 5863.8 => 13.7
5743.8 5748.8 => 13.8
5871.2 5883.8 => 13.6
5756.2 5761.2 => 13.6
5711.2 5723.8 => 13.6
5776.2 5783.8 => 13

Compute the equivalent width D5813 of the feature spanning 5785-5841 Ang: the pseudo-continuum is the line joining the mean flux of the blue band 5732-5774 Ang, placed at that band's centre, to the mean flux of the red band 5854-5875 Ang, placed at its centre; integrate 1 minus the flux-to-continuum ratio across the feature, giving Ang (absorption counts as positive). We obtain -0.7 Ang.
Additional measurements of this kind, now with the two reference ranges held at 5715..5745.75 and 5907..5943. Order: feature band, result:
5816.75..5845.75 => -1.00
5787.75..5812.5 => -0.10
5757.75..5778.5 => 0.06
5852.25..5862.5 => 0.01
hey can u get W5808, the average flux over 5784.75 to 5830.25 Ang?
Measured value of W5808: 13.9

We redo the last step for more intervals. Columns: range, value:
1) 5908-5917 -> 13.3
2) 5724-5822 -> 13.8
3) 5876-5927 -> 12.5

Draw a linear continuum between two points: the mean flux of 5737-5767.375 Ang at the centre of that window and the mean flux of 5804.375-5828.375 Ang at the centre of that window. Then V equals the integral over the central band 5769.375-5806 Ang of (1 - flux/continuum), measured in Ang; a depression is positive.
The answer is 0.51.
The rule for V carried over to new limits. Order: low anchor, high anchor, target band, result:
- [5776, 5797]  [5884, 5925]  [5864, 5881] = -1.3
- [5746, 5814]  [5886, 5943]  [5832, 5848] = -0.8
